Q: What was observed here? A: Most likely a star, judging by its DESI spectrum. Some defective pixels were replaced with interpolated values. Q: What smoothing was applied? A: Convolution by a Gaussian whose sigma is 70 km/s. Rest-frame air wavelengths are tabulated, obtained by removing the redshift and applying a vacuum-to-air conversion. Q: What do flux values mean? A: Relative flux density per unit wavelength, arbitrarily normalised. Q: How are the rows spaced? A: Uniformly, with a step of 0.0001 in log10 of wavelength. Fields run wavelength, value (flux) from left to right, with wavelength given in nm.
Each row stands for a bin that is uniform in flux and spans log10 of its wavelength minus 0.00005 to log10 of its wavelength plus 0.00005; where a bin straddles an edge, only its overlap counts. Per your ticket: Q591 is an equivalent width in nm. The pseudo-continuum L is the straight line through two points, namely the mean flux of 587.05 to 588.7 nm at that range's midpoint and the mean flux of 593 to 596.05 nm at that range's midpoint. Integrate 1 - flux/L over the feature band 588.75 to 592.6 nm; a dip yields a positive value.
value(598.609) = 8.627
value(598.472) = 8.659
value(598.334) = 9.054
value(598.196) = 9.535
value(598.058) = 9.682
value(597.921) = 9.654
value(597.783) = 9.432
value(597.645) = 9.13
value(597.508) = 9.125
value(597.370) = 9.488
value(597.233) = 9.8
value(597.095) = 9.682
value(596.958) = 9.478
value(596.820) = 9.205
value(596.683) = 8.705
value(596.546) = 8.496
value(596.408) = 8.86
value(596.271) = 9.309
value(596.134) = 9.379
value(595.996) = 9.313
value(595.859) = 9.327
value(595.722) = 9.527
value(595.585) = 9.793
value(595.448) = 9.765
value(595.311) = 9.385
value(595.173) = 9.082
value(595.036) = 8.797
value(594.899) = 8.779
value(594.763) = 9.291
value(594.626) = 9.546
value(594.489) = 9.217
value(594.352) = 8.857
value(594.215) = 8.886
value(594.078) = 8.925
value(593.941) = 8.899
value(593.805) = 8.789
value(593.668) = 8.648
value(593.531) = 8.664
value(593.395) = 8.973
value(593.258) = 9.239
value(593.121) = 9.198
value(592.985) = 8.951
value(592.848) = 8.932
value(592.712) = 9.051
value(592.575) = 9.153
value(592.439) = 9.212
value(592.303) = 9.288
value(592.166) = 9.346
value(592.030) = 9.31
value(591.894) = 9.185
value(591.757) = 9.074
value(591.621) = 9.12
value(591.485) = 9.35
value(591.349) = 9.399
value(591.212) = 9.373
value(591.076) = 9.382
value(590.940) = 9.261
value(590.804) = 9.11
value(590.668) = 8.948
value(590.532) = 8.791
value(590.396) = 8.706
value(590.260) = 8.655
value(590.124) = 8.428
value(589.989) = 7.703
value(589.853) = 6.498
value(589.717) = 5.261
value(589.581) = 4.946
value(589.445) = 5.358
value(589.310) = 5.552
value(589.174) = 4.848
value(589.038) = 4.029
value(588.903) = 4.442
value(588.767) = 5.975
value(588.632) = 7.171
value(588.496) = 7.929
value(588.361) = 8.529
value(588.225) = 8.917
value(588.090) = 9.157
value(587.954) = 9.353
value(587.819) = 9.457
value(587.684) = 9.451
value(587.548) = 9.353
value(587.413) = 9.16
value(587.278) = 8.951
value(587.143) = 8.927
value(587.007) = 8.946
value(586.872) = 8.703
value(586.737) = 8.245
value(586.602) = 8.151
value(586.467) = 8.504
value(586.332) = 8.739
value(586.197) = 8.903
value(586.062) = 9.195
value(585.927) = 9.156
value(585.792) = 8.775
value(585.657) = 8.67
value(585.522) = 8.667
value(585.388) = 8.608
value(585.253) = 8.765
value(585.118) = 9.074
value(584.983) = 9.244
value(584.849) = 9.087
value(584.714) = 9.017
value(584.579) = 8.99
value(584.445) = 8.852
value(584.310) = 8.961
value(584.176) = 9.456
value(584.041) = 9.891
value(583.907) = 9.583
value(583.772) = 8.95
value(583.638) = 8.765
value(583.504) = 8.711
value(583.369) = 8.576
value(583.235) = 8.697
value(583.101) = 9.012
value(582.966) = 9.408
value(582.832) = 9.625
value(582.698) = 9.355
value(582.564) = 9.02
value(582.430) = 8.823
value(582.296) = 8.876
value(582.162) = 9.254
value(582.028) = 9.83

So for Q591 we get 0.48 nm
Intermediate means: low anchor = 8.86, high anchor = 9.13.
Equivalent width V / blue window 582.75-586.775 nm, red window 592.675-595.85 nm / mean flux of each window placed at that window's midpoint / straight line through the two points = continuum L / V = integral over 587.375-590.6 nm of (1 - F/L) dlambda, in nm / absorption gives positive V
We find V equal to 0.58 nm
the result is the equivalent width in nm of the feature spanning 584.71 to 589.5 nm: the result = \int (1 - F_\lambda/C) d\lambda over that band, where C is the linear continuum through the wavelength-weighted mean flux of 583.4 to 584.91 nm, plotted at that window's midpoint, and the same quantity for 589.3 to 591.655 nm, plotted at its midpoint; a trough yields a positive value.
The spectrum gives 0.24 nm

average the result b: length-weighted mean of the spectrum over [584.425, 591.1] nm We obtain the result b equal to 8.16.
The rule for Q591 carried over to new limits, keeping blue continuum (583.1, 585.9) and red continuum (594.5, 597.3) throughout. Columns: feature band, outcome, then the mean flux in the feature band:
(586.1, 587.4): 0.05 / 8.71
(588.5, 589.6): 0.44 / 5.46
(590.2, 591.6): 0.01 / 9.1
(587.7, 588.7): 0.04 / 8.69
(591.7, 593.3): 0.00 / 9.16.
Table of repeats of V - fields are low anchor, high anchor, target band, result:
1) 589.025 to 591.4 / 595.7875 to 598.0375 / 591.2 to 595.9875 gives -0.43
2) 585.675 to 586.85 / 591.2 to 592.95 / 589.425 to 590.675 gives 0.24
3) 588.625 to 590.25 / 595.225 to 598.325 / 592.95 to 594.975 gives -0.24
